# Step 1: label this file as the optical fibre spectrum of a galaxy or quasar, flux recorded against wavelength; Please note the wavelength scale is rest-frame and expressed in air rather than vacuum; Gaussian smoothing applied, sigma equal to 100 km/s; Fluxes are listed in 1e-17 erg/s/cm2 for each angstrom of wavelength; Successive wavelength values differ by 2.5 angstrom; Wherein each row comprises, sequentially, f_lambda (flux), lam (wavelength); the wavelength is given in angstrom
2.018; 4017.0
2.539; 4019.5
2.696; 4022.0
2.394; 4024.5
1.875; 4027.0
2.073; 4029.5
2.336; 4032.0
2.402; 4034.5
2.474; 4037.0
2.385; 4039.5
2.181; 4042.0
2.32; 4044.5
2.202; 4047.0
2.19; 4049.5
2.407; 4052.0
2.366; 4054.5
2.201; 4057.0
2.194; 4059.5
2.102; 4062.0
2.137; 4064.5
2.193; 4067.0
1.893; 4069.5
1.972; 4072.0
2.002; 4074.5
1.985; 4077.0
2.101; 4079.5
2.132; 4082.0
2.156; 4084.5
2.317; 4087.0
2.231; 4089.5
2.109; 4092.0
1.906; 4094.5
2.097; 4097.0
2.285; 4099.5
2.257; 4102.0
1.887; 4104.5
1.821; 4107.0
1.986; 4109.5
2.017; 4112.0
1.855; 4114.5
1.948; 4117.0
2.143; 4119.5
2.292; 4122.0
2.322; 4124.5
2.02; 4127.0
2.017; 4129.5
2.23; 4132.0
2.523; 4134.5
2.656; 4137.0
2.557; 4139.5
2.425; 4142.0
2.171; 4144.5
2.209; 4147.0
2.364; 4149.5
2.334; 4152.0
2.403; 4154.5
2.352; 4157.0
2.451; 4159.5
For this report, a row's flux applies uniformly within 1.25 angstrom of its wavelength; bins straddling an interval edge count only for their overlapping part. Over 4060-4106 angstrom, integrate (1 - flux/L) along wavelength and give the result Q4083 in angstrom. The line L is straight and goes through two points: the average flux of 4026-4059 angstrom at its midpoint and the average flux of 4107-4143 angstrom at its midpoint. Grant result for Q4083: 2.8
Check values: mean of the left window 2.26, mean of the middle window 2.1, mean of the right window 2.2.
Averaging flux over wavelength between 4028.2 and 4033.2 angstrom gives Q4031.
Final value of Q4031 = 2.2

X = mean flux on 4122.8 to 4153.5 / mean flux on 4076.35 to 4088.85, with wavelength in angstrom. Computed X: 1.1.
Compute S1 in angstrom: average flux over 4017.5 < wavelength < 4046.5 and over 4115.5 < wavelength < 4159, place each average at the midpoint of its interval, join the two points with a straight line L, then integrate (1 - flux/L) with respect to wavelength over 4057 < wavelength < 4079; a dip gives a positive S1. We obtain 2.3 angstrom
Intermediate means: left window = 2.32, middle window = 2.07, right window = 2.29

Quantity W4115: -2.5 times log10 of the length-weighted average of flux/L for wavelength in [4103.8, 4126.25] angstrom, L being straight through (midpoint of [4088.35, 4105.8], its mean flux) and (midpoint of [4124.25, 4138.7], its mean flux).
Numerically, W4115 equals 0.09 mag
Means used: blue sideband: 2.11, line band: 2.03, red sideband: 2.3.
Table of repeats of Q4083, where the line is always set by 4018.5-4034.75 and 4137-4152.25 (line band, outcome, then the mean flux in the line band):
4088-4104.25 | 1.5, 2.13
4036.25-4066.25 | 1.0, 2.26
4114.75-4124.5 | 1.0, 2.12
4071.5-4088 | 1.7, 2.1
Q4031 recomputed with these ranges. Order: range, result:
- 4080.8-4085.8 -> 2.15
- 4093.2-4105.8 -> 2.09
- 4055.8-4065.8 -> 2.16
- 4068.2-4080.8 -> 1.99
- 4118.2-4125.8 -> 2.25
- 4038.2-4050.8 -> 2.26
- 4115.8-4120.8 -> 2.05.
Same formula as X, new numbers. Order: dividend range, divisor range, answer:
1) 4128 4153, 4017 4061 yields 1.02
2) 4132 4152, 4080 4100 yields 1.12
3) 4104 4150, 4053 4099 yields 1.03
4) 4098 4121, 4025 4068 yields 0.90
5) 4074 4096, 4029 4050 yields 0.92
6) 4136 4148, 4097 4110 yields 1.17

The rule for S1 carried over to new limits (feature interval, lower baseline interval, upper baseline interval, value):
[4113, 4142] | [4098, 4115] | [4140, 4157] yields -0.8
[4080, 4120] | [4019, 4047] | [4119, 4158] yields 4.3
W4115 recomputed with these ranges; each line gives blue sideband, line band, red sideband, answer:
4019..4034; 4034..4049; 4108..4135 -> -0.02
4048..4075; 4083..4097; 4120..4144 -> 0.04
